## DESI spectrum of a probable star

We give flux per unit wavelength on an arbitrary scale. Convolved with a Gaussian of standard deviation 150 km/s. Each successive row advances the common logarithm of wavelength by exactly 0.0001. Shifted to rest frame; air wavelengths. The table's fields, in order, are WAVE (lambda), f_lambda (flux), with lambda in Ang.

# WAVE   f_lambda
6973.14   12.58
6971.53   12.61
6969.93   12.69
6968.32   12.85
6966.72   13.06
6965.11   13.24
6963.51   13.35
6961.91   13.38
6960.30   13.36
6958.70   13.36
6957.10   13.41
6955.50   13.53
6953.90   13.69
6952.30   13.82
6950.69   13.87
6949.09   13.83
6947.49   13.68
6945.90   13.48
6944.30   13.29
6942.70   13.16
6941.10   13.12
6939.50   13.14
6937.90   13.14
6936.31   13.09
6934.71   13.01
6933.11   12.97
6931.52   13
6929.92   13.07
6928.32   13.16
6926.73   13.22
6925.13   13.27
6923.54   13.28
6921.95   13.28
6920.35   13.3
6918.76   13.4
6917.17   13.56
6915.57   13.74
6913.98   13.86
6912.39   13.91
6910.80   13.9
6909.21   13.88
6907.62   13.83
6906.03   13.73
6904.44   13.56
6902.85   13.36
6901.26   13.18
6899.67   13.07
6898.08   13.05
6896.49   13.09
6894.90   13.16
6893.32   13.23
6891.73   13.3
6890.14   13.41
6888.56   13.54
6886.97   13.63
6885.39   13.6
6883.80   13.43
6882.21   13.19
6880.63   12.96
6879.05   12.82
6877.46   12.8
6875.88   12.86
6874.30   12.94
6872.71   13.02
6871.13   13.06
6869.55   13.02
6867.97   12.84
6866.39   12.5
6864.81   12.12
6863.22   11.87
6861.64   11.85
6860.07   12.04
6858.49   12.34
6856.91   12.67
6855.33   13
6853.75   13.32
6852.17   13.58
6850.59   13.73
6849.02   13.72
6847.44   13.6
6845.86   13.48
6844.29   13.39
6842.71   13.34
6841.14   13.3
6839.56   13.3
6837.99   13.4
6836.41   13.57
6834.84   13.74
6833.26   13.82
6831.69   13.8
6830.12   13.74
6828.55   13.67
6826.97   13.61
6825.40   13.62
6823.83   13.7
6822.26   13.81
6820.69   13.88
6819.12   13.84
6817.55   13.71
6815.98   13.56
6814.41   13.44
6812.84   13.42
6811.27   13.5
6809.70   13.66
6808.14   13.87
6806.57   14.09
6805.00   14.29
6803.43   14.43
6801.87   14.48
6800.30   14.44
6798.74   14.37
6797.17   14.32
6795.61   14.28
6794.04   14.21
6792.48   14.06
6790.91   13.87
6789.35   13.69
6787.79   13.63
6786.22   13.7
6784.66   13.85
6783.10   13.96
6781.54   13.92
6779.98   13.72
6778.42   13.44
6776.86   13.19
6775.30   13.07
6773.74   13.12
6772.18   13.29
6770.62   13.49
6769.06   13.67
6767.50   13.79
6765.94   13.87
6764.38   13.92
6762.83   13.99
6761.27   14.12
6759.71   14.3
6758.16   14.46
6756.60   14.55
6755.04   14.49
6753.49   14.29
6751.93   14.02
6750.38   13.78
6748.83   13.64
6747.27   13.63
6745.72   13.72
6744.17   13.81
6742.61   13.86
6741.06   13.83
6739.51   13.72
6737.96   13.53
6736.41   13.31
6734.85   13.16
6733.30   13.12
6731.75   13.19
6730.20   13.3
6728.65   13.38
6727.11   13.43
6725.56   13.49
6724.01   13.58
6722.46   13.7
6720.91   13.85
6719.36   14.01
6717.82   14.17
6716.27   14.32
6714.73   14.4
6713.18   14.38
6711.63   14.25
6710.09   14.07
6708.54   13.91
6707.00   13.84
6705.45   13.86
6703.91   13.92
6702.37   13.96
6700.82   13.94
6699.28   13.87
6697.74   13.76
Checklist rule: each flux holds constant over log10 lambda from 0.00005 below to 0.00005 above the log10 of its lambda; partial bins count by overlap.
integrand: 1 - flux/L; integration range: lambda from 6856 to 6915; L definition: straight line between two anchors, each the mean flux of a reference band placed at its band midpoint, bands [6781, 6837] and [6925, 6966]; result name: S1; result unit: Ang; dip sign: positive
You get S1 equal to 2.0 Ang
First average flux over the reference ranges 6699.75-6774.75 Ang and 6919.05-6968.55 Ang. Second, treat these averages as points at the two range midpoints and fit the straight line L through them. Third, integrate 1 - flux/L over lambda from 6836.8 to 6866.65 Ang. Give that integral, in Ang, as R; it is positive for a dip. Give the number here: 1.2 Ang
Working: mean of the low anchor 13.8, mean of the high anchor 13.3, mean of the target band 13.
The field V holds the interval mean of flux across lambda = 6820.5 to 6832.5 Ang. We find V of 13.7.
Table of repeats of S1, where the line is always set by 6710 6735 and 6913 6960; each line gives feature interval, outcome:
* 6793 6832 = -0.90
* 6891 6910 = 0.10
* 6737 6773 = -0.51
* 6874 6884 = 0.37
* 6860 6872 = 0.94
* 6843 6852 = -0.02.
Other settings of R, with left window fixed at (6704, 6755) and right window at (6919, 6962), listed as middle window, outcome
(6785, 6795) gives -0.2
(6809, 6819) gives 0.0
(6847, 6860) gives 0.3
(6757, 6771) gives -0.3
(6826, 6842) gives 0.0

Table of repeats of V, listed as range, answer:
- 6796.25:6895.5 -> 13.4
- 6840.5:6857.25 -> 13.4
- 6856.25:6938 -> 13.1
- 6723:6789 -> 13.7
